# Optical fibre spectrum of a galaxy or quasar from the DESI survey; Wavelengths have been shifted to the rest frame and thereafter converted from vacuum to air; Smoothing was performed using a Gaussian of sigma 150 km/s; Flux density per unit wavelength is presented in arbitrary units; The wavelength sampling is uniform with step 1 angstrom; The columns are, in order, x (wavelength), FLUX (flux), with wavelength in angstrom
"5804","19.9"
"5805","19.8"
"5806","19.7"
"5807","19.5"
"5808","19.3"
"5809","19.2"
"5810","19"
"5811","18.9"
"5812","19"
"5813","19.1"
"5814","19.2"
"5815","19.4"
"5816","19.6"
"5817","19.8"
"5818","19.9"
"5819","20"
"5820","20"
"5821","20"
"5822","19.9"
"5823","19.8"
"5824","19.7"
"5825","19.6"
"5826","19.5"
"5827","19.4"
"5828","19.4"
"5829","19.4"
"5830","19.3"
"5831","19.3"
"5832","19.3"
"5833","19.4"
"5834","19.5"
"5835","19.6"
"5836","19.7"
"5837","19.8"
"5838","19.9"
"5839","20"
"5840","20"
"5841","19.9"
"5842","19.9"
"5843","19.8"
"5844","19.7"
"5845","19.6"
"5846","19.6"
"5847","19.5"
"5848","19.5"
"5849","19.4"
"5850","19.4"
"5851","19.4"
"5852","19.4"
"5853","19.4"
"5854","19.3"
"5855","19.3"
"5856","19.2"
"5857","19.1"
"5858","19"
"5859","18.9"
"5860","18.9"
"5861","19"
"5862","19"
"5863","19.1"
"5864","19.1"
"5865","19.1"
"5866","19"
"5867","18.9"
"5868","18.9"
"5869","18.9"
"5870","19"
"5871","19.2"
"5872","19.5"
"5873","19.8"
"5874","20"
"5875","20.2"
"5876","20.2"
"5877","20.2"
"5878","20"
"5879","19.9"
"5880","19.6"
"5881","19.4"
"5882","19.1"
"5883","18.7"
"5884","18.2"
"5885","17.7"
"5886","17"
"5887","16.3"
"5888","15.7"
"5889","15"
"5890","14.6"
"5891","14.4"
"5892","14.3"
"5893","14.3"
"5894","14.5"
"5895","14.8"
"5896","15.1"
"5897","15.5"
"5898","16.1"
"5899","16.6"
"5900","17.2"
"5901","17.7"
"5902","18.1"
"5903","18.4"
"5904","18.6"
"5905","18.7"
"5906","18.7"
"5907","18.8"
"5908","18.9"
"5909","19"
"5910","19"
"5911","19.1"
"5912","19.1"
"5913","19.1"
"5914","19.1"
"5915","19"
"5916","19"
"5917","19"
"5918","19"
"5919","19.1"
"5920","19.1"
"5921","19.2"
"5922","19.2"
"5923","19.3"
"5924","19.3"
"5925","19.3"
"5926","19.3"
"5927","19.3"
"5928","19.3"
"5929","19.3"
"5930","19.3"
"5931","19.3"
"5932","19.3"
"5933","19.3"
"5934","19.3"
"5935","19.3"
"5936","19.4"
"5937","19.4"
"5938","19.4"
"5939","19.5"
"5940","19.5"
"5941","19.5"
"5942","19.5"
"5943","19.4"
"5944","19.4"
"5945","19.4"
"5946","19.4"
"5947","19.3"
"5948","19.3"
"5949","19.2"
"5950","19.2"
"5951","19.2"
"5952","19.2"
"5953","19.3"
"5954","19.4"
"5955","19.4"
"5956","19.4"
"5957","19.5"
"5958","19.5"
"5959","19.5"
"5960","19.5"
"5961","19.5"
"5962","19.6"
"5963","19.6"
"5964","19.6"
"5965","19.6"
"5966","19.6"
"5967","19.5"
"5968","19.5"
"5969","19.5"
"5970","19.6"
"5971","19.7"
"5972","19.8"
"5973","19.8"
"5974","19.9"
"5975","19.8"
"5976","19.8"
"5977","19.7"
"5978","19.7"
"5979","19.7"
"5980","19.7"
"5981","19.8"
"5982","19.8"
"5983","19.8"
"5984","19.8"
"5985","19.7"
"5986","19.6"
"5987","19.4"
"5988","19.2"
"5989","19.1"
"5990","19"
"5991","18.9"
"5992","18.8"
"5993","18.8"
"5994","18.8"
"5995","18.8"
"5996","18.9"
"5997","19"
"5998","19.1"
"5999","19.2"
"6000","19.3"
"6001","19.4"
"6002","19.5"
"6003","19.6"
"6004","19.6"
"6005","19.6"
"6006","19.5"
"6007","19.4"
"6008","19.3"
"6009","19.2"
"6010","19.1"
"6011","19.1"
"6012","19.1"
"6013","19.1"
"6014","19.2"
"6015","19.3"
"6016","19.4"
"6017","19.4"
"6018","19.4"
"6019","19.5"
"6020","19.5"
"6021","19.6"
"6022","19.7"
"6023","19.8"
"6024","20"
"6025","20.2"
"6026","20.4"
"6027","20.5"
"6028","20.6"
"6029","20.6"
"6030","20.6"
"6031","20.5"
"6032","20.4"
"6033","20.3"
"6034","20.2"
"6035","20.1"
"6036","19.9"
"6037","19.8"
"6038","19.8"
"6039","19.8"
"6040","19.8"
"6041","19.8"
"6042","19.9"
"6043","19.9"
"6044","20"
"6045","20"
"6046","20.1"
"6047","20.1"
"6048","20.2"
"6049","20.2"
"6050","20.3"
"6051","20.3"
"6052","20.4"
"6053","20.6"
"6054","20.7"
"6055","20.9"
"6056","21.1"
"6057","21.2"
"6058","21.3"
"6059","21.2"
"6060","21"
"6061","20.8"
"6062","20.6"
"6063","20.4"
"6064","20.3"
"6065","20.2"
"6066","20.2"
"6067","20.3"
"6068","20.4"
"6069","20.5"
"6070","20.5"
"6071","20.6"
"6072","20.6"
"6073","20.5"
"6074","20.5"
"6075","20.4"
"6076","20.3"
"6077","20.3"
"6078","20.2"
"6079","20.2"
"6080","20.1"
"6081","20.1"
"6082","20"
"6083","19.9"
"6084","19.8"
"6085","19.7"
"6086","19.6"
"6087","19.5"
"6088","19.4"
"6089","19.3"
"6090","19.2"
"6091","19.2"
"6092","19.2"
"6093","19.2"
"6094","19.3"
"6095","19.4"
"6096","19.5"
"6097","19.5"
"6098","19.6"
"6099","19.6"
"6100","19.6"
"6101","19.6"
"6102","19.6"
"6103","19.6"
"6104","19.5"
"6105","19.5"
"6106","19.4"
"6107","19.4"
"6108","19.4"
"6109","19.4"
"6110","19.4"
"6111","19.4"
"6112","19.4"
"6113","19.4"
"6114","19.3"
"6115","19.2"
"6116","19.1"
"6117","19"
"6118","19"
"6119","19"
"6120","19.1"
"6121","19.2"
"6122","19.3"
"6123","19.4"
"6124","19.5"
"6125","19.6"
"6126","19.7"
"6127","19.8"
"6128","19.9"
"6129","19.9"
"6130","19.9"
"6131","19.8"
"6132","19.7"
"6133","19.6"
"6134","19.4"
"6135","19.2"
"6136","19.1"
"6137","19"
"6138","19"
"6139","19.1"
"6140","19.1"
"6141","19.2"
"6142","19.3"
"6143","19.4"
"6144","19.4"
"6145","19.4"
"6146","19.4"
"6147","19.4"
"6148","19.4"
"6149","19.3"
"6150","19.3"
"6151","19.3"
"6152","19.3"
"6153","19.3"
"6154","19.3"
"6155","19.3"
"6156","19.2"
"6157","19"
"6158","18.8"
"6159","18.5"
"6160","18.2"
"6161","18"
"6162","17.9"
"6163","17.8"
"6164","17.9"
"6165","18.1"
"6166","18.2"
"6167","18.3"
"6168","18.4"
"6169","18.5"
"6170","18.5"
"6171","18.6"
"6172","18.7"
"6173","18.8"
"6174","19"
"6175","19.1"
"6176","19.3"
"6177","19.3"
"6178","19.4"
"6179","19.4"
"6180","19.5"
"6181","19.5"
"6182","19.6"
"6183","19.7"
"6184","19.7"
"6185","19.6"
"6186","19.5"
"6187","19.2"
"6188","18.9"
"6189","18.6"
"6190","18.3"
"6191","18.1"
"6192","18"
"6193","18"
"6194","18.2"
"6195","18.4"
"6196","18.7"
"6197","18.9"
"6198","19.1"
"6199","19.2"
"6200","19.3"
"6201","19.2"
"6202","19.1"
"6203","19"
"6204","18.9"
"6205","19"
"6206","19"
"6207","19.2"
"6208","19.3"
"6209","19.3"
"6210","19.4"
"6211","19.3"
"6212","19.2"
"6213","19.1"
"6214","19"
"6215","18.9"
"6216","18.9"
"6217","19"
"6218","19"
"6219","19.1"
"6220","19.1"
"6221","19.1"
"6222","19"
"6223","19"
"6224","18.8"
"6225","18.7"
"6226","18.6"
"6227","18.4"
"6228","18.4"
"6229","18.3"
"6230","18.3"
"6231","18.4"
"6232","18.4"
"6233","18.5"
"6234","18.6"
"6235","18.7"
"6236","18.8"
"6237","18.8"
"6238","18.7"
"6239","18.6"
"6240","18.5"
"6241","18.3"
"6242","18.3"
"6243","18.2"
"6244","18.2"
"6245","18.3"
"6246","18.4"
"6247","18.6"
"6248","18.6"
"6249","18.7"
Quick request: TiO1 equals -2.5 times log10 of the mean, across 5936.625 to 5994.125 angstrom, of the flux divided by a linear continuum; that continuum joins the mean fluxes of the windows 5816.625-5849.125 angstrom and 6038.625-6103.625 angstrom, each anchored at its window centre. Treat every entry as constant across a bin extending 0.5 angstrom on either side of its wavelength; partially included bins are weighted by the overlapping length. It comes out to 0.02 mag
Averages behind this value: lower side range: 19.7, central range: 19.5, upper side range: 20.1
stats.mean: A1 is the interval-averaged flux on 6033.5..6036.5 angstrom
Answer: 20.1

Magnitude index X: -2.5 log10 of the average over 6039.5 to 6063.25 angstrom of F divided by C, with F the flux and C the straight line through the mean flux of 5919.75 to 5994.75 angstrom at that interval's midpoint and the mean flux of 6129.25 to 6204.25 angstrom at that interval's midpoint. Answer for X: -0.07 mag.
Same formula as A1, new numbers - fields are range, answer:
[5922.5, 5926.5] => 19.3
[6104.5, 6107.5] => 19.4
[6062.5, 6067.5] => 20.3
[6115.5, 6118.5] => 19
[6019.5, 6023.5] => 19.6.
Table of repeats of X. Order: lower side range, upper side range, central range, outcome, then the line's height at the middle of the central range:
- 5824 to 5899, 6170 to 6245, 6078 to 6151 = -0.04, 18.8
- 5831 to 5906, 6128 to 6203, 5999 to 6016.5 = -0.03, 18.7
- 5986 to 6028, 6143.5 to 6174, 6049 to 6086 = -0.07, 19.1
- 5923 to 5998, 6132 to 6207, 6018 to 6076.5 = -0.06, 19.2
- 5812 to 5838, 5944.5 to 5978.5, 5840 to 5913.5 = 0.06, 19.6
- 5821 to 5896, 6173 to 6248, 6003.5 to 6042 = -0.05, 18.8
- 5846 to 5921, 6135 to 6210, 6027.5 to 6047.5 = -0.08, 18.7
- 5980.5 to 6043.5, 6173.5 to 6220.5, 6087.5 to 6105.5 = 0.00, 19.3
